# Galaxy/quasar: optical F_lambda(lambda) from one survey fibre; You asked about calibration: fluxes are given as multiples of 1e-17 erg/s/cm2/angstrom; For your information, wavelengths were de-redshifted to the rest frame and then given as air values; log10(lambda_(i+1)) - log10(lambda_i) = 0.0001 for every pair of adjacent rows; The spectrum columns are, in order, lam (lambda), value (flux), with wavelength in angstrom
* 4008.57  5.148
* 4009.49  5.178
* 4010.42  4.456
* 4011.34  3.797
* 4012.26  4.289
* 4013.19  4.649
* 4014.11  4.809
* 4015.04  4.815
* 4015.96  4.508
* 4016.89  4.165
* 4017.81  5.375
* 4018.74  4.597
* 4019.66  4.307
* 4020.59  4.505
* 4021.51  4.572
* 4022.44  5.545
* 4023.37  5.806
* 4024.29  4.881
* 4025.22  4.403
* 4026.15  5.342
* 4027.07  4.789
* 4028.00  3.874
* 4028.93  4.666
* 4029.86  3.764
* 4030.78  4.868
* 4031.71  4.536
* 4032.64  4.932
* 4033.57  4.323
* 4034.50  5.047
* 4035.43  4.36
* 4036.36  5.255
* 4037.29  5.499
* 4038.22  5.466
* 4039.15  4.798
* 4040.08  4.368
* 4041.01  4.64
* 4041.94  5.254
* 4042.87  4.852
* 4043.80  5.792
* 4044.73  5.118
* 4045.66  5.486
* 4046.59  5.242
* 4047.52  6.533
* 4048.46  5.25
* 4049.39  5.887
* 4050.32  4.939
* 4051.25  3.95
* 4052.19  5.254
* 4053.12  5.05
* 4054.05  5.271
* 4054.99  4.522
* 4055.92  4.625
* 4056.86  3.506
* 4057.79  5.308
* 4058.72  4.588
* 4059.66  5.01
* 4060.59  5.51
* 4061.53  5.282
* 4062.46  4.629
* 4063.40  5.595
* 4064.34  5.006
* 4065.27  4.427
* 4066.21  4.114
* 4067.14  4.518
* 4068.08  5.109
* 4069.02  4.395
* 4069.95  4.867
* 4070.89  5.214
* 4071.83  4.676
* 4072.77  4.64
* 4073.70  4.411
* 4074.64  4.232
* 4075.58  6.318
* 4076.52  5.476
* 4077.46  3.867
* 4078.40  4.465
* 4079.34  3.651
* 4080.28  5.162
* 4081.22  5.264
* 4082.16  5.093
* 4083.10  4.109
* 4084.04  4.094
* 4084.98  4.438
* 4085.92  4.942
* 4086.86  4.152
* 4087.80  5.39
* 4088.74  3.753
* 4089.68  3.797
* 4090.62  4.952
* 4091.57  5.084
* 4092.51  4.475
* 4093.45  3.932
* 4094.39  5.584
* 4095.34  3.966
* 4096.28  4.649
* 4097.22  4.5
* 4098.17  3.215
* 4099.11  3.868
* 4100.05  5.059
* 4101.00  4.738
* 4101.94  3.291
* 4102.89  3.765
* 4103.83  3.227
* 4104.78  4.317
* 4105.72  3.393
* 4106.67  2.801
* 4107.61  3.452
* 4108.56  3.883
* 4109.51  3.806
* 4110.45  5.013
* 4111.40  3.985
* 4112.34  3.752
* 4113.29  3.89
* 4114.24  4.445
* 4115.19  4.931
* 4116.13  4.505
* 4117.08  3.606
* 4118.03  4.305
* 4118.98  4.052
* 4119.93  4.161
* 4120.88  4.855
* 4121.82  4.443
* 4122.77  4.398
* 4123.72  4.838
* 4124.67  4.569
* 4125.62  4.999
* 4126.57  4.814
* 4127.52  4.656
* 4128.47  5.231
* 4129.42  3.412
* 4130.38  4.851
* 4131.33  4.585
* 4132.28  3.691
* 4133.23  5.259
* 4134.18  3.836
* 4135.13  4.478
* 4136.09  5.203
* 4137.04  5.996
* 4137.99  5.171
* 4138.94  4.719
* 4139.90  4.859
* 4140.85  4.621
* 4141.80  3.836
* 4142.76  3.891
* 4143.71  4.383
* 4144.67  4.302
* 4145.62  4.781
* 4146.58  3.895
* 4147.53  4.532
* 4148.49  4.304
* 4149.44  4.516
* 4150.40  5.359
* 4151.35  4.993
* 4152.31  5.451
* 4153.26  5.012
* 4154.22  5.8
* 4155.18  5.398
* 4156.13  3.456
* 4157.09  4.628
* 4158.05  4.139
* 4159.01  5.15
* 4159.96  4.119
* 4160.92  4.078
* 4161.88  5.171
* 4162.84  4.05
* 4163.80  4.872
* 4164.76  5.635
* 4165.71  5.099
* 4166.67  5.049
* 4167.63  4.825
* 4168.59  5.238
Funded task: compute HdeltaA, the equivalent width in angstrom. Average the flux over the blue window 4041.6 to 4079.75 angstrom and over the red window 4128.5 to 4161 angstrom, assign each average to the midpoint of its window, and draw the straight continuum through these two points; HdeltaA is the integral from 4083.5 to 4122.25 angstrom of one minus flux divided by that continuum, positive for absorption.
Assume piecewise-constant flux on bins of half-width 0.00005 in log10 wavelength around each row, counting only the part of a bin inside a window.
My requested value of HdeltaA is 4.61 angstrom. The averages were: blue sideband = 4.92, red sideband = 4.62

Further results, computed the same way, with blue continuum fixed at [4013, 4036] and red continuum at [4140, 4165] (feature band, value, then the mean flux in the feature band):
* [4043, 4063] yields -1.7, 5.08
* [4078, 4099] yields 0.8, 4.47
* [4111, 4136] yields 1.2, 4.42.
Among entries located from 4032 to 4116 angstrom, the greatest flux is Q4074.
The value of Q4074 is 6.533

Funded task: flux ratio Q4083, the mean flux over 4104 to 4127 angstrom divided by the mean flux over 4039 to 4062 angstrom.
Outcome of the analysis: 0.8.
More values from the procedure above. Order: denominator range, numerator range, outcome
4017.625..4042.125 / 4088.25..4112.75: 0.85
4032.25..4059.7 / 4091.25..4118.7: 0.82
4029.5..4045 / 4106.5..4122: 0.85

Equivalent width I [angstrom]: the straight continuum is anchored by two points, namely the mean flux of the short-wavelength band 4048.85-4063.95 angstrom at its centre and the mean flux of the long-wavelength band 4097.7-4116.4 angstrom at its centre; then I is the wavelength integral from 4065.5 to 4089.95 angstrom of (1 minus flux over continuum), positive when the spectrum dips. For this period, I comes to -0.5 angstrom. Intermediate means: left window 4.93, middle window 4.63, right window 3.96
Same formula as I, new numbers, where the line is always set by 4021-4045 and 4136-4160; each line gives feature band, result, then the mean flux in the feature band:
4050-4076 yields 0.08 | 4.82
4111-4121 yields 1.16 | 4.2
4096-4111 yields 2.67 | 3.93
